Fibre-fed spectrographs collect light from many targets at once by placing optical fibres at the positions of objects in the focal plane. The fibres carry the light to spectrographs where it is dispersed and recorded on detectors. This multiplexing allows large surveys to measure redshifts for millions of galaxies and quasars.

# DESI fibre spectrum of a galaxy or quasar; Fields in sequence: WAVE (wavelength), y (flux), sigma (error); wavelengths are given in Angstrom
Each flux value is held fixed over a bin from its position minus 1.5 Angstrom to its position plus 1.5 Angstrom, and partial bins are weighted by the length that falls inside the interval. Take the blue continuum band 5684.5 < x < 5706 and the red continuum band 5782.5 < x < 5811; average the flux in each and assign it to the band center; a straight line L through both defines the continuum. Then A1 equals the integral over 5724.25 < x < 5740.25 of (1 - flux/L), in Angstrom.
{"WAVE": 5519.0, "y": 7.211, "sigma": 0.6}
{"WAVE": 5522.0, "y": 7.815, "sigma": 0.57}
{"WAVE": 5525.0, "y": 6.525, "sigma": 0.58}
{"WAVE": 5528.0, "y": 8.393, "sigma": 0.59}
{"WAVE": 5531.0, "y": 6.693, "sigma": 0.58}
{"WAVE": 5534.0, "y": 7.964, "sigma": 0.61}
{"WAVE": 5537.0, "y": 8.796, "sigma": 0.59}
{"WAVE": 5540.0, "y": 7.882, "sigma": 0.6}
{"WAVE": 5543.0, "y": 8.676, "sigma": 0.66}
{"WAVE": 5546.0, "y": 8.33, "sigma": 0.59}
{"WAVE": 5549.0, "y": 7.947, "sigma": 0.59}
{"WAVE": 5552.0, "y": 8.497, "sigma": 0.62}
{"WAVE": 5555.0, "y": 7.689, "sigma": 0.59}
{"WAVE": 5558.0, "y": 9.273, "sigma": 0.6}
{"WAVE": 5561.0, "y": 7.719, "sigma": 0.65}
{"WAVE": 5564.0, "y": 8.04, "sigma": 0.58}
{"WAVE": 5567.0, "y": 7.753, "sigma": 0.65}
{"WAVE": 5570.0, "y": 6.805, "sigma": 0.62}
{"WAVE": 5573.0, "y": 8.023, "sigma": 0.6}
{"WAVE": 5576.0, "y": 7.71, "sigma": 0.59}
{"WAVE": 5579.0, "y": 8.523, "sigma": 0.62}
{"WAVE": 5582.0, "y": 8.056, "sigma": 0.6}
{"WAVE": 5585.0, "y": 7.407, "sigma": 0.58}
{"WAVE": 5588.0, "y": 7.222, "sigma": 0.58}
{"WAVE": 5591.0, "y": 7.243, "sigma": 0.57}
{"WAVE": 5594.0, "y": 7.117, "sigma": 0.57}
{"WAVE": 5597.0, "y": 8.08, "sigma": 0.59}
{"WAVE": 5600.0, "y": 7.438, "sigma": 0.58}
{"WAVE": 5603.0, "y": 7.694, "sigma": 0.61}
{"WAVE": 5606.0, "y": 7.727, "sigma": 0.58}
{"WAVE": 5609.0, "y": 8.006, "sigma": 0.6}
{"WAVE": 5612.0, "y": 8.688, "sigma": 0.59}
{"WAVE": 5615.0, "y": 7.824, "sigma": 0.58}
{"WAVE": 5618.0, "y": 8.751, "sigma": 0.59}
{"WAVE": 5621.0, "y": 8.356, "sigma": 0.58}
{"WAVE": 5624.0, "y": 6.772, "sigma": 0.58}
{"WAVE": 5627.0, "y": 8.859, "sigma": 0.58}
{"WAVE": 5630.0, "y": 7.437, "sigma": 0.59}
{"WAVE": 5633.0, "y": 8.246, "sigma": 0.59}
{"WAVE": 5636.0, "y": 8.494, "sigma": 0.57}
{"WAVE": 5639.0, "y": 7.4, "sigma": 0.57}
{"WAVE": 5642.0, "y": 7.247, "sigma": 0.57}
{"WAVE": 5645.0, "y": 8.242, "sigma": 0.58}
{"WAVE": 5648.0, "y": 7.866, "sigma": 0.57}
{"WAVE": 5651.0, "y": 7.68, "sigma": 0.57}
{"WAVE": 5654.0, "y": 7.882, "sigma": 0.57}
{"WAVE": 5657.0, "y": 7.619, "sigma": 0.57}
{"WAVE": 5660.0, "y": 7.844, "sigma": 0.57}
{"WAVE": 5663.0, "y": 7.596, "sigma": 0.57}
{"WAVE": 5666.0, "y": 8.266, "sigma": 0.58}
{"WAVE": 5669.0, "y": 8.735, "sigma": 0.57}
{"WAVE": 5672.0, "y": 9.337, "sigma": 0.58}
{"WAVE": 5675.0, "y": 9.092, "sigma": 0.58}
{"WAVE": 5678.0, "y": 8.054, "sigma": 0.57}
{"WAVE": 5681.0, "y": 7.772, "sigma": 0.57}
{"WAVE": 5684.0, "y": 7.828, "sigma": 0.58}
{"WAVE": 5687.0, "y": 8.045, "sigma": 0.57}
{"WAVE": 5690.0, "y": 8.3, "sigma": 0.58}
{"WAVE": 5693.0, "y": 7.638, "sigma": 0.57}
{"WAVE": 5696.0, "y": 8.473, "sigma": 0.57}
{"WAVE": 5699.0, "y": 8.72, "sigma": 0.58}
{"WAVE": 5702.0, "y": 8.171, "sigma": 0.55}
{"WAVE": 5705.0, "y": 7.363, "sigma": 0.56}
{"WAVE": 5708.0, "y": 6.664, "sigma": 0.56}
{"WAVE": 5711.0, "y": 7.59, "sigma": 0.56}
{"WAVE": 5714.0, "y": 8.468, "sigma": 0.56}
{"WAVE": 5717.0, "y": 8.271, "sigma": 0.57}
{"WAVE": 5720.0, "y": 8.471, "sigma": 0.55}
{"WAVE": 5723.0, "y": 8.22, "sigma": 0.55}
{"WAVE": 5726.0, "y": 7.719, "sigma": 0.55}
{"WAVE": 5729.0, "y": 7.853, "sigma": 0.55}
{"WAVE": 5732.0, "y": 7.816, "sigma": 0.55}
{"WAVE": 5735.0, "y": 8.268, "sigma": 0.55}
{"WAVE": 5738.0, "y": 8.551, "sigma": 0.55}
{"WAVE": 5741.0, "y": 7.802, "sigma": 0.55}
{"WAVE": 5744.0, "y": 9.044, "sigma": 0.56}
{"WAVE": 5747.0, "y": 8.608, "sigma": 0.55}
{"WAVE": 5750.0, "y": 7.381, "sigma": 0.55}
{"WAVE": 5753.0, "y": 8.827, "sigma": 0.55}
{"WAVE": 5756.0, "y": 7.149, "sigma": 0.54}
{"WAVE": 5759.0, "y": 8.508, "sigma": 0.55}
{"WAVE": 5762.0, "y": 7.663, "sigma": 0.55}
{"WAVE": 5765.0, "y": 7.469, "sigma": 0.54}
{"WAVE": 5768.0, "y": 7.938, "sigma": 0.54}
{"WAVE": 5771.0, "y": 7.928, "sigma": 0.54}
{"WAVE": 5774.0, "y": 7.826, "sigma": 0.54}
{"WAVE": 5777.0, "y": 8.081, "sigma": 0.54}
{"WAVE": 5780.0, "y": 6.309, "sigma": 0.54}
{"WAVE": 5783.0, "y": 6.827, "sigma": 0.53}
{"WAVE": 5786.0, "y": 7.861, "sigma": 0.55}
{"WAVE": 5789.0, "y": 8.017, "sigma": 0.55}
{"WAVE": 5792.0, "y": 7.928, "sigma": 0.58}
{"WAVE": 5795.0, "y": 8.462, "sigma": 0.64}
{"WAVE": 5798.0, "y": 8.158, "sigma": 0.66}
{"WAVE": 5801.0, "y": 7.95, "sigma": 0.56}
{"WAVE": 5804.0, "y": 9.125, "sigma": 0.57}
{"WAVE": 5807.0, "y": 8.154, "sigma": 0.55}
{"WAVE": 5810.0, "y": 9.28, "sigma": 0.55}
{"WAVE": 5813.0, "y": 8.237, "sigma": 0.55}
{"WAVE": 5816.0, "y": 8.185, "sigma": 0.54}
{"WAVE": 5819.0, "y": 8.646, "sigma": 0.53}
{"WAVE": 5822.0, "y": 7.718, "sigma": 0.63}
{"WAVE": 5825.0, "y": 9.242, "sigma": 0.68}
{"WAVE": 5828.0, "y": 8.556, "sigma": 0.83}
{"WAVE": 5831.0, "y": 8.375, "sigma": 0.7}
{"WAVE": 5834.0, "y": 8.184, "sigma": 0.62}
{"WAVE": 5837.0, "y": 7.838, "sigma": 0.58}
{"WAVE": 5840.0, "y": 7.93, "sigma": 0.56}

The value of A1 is 0.2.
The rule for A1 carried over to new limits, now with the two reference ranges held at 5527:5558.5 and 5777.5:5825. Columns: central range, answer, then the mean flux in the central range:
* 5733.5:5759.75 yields -0.39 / 8.23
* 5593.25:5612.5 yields 0.80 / 7.8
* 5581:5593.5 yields 1.10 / 7.43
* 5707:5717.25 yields 0.48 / 7.74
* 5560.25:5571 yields 0.72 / 7.61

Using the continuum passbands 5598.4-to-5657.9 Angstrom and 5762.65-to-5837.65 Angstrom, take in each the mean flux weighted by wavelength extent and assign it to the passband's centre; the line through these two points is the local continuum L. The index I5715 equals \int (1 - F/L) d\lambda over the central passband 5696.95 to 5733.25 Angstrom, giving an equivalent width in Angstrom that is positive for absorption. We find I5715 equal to 0.2 Angstrom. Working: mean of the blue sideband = 7.91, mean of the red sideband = 8.09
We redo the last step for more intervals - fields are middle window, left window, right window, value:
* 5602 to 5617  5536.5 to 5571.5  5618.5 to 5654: -0.1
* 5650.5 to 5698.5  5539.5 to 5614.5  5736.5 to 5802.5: -1.5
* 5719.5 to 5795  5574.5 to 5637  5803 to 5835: 3.7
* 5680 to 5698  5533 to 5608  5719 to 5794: -0.3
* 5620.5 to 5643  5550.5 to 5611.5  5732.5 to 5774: 0.1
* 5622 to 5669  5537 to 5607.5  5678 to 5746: 0.6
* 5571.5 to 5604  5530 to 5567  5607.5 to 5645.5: 1.6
